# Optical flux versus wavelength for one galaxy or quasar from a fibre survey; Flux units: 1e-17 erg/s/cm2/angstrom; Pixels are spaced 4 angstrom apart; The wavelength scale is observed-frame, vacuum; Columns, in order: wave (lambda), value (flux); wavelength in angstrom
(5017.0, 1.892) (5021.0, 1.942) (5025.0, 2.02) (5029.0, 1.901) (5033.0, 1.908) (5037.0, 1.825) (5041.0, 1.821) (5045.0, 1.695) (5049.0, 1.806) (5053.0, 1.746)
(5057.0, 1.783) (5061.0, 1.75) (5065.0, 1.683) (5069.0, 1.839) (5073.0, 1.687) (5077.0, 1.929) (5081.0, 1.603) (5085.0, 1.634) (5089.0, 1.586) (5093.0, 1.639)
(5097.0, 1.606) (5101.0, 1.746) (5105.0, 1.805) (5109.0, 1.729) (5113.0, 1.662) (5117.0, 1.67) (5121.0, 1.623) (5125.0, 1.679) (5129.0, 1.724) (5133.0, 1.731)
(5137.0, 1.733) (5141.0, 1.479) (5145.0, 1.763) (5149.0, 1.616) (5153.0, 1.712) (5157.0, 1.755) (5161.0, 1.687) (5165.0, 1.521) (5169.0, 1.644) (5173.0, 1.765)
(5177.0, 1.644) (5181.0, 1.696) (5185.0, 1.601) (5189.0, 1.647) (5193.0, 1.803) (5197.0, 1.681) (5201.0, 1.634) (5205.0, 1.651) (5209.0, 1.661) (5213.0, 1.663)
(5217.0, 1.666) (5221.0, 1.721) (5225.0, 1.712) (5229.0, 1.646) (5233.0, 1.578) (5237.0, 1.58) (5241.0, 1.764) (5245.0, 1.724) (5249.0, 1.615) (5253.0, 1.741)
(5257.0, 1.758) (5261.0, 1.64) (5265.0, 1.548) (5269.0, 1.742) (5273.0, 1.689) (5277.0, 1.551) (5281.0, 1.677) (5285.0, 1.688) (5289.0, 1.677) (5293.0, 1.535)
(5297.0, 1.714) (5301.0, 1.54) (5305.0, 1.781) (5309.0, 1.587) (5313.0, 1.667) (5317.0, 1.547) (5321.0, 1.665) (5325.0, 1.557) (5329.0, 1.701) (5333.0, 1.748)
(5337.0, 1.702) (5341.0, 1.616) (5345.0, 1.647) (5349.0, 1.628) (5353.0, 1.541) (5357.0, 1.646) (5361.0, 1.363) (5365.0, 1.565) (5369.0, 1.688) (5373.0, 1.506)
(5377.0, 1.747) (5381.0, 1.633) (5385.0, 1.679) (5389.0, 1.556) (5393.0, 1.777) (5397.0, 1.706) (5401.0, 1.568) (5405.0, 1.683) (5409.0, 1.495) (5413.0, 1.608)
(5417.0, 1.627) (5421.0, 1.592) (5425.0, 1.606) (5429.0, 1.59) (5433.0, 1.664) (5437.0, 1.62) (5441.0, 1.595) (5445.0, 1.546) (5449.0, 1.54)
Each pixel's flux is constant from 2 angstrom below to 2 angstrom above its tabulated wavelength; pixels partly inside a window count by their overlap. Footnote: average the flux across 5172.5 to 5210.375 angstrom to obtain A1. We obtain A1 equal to 1.68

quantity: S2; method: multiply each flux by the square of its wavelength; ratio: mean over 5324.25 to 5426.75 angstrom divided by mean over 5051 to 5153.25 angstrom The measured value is 1.06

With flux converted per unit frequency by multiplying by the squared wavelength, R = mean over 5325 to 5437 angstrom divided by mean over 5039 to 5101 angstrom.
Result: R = 1.06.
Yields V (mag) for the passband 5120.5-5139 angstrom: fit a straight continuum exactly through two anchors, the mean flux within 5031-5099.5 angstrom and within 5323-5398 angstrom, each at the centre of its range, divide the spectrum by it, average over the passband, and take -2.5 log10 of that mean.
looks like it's 0.01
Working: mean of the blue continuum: 1.74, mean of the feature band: 1.7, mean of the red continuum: 1.63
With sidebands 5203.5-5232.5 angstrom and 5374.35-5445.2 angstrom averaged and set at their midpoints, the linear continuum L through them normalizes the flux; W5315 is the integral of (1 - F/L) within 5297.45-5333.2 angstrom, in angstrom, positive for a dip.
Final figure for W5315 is 0.2 angstrom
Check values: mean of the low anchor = 1.67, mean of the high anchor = 1.63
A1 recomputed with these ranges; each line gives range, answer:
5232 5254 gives 1.67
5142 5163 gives 1.7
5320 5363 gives 1.62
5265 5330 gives 1.64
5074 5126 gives 1.69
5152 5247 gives 1.67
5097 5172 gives 1.68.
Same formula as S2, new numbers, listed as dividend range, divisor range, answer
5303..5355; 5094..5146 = 1.06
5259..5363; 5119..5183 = 1.04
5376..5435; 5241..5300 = 1.03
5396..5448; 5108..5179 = 1.07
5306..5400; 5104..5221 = 1.05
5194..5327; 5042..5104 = 1.04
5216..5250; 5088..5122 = 1.04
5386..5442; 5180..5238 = 1.05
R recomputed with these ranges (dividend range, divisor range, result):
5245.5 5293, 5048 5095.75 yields 1.04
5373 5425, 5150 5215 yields 1.06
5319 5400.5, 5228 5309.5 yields 1.02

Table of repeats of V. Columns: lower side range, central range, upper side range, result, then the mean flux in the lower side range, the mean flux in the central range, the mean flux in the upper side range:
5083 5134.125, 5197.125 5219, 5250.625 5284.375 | 0.01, 1.68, 1.66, 1.67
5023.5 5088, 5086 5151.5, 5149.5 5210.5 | 0.03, 1.78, 1.67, 1.67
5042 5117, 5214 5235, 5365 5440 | 0.01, 1.72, 1.66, 1.63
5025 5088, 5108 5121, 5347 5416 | 0.05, 1.78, 1.67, 1.61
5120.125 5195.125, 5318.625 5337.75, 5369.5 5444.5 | -0.02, 1.68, 1.67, 1.62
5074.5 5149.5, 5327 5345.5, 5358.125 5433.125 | -0.04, 1.68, 1.69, 1.61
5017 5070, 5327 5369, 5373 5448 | 0.03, 1.83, 1.62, 1.62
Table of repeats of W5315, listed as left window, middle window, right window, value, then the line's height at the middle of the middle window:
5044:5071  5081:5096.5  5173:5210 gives 1.10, 1.74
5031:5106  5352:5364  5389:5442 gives 0.91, 1.64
